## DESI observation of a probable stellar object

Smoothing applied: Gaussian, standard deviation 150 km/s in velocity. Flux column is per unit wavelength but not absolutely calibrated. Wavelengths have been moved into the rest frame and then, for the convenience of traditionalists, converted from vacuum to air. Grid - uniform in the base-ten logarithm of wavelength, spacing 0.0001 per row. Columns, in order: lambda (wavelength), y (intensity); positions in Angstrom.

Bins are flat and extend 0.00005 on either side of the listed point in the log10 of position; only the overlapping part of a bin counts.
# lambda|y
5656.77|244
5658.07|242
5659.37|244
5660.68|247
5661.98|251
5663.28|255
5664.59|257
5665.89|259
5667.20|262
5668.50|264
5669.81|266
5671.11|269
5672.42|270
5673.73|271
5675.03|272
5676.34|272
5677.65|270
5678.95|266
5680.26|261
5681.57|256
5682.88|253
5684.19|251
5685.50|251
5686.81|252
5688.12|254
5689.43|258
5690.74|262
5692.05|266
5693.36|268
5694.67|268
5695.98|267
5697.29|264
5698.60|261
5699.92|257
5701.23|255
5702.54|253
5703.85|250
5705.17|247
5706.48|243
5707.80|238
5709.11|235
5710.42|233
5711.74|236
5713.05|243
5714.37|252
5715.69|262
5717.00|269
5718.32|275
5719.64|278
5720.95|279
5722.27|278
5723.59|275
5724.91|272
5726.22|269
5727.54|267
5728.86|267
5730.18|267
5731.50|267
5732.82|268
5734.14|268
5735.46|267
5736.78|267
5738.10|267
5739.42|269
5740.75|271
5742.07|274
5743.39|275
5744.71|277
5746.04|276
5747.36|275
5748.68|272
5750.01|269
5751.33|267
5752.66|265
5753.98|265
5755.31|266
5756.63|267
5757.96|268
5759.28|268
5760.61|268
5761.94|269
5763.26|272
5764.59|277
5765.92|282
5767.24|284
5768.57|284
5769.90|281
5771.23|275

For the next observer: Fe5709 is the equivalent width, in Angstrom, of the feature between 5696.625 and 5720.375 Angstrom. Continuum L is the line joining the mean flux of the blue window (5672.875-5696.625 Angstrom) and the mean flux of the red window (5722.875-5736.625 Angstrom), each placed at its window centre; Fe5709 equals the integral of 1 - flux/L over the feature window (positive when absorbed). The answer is 1.1 Angstrom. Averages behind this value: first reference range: 262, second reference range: 269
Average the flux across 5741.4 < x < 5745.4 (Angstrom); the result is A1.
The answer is 275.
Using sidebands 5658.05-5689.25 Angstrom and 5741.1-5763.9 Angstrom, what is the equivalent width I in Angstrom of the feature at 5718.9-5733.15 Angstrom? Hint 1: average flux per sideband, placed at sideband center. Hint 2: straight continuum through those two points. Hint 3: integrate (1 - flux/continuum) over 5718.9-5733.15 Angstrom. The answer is -0.3 Angstrom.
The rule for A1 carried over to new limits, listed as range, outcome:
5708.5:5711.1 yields 234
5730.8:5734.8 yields 268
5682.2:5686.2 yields 251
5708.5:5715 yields 240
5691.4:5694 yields 267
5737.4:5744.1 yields 271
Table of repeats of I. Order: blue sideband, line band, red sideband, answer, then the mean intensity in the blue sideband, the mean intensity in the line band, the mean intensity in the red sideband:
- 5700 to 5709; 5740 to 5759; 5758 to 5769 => -0.1 Angstrom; 248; 270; 275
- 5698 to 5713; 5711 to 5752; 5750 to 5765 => -1.8 Angstrom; 246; 268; 268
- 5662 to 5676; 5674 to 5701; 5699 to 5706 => -0.4 Angstrom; 264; 261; 252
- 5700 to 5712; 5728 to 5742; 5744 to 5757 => -0.4 Angstrom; 244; 268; 270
